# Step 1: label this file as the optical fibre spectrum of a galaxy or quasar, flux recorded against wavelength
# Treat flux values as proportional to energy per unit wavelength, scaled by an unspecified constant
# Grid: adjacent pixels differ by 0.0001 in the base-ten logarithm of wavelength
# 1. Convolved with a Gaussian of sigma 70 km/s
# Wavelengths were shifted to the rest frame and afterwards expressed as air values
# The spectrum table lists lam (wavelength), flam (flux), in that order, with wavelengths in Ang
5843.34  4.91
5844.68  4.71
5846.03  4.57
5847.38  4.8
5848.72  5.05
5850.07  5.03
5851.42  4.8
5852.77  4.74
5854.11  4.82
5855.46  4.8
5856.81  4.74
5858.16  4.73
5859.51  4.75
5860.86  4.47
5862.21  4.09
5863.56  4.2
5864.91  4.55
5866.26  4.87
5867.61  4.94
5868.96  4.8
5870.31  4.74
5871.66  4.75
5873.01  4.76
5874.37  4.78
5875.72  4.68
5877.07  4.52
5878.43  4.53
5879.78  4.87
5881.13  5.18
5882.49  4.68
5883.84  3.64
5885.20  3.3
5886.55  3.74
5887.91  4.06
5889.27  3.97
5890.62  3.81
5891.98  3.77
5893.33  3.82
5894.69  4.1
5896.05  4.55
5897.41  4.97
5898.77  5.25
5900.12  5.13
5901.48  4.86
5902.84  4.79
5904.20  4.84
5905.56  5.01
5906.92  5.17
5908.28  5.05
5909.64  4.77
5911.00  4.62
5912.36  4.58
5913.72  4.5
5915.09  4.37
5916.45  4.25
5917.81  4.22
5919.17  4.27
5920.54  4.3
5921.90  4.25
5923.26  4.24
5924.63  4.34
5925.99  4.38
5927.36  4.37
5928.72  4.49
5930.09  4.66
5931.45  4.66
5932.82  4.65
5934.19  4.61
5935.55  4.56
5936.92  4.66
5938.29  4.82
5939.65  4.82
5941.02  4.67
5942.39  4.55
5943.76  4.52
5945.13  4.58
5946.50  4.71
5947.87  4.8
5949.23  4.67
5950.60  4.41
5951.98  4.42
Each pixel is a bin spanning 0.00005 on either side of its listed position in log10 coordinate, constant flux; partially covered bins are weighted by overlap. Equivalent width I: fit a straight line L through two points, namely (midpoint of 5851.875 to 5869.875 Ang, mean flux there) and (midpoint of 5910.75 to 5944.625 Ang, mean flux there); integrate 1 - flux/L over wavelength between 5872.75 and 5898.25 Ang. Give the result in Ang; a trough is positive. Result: 1.7 Ang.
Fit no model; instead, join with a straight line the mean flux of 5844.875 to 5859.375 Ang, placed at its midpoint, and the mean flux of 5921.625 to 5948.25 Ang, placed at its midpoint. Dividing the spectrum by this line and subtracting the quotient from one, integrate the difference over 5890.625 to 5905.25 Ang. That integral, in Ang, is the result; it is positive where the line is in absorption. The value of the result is 0.3 Ang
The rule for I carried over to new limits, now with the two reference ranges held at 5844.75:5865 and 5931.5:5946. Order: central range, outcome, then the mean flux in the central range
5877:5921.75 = 1.9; 4.47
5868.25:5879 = -0.1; 4.7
